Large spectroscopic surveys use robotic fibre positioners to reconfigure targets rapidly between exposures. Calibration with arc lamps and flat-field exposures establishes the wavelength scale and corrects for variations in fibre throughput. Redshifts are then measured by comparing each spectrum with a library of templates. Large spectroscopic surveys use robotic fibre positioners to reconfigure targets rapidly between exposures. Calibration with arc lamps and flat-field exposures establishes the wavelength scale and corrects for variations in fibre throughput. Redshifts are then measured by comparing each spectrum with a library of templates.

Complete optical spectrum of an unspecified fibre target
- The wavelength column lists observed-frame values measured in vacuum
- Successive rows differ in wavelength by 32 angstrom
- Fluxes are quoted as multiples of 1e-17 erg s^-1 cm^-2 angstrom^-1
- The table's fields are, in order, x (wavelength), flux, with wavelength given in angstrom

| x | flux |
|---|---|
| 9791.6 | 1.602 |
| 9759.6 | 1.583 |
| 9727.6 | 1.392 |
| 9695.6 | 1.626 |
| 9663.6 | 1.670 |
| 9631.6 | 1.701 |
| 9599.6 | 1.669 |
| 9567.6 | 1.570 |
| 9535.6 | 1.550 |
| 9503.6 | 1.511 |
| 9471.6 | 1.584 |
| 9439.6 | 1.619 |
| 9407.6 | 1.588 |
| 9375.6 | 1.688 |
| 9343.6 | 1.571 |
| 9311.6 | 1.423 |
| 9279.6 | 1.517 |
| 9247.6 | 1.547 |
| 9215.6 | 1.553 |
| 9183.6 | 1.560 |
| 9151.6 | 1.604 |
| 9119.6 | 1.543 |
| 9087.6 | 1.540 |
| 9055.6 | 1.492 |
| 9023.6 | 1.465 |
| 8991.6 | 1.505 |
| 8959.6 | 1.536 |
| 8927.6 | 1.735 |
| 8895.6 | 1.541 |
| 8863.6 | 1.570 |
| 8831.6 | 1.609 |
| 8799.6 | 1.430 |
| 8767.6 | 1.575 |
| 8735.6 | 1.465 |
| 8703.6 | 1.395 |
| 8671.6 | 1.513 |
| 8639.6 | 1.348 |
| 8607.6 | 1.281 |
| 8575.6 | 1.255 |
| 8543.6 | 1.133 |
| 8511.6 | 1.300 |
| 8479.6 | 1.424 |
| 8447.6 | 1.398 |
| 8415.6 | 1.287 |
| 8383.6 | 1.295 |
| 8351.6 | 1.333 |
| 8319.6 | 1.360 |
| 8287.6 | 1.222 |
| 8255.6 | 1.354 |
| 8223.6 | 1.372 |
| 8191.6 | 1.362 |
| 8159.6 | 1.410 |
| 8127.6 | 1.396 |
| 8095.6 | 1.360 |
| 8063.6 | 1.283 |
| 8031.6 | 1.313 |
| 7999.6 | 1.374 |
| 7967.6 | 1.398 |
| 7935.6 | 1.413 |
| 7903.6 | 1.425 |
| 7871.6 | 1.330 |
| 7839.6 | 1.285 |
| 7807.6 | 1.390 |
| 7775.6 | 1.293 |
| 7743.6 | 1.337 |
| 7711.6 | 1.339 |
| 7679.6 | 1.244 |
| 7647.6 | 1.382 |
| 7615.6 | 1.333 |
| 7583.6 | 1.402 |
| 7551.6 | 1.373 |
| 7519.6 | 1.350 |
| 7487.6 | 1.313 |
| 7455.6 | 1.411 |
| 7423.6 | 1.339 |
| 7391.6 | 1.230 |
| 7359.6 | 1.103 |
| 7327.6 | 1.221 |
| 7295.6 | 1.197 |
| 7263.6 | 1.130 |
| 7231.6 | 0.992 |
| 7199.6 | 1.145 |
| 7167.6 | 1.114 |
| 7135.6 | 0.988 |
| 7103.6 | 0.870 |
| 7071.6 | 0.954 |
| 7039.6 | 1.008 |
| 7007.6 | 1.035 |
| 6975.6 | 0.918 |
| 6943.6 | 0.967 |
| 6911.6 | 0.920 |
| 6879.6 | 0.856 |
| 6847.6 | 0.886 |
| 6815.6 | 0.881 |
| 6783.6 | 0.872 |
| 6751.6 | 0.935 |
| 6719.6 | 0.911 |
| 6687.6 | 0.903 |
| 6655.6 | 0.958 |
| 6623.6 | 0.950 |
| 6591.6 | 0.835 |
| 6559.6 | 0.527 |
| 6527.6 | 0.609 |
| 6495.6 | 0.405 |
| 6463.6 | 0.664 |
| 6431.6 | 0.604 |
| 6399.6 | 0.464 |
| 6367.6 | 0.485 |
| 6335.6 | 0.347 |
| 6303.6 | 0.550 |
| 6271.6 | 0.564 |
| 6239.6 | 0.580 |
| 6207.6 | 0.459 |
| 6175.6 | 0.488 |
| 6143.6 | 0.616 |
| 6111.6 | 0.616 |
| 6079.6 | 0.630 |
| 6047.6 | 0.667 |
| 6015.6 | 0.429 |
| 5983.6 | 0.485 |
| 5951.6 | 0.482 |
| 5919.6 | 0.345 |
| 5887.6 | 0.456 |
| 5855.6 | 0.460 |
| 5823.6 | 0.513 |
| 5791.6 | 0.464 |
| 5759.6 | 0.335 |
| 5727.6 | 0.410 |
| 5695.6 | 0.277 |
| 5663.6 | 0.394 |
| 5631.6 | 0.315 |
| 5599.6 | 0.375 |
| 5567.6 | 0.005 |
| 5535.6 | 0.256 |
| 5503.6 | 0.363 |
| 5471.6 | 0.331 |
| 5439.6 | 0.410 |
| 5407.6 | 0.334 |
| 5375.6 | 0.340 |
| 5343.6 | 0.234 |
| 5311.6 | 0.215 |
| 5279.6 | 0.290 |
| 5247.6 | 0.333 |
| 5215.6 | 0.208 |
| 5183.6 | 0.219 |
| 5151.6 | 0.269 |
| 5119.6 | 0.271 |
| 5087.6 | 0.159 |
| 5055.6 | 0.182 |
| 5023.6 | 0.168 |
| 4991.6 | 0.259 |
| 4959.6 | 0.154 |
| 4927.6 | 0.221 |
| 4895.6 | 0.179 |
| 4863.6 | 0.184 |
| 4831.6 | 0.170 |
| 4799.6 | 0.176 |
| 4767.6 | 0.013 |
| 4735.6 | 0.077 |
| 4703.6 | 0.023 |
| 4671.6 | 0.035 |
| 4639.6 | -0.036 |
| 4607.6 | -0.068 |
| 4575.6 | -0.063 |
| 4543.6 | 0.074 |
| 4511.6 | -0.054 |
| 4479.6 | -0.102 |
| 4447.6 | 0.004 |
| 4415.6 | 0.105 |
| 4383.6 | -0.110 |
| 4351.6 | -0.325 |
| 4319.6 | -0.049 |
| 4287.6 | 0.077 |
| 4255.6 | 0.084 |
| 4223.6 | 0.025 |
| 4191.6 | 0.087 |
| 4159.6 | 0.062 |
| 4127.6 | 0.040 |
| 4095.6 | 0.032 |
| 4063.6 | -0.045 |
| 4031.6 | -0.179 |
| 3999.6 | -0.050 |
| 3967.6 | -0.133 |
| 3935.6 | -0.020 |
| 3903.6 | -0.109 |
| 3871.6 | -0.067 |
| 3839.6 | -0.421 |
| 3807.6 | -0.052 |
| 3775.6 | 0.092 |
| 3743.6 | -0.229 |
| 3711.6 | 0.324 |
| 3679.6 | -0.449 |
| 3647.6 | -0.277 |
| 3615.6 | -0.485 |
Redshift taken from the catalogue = 0.65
